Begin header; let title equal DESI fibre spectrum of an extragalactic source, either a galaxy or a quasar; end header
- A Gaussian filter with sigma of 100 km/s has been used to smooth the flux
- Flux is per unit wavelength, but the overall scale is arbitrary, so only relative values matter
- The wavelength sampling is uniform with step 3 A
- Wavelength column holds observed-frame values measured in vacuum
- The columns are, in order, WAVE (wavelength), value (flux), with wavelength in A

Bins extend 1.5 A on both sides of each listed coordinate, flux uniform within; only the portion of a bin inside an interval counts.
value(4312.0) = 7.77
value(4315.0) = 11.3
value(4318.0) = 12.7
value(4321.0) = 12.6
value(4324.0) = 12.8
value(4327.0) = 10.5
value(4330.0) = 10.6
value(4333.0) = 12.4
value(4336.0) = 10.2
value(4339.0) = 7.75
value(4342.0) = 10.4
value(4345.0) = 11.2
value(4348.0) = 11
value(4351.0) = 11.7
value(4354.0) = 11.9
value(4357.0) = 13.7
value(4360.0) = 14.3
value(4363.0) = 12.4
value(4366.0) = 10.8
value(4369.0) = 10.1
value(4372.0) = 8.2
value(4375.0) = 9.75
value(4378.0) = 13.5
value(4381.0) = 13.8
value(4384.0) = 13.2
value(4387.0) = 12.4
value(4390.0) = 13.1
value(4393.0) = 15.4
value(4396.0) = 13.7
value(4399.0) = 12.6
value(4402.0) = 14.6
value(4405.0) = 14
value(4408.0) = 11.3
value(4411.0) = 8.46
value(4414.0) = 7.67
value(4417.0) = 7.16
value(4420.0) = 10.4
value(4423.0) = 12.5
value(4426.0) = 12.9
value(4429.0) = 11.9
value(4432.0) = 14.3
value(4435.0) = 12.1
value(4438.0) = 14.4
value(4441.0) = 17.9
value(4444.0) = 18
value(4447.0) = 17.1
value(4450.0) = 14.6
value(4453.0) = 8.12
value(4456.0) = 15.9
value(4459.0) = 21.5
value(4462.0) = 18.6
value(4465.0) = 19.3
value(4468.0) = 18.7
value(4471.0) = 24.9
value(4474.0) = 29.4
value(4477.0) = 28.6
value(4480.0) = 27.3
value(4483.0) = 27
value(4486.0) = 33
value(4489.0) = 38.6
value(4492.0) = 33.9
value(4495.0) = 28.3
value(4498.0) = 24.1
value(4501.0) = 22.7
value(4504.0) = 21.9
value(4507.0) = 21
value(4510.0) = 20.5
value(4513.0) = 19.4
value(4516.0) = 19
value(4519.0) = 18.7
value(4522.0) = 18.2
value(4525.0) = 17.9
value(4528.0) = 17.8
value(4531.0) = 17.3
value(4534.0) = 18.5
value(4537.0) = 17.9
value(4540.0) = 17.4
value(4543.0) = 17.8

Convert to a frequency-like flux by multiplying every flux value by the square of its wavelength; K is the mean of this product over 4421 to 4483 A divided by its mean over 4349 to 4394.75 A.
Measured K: 1.53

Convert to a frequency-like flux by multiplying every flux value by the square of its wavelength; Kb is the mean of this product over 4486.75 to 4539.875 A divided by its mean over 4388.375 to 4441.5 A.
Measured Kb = 1.87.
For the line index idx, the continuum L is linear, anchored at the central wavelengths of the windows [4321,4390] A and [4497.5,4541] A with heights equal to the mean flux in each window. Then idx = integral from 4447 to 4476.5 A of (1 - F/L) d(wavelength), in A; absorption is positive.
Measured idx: -4.40 A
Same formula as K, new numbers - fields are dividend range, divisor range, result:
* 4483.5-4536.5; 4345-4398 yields 1.99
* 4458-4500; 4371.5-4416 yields 2.28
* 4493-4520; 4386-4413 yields 1.81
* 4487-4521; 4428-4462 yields 1.64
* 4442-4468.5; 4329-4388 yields 1.53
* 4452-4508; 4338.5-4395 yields 2.17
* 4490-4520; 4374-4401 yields 1.87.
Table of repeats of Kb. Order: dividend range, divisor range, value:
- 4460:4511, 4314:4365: 2.37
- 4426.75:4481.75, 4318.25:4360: 1.70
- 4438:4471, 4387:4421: 1.50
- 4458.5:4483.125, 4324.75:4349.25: 2.40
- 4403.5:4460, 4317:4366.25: 1.18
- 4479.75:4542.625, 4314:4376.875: 2.17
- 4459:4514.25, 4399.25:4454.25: 2.05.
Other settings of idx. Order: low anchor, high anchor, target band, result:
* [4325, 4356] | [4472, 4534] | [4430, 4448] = 3.3 A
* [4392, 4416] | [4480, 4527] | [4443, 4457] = 2.4 A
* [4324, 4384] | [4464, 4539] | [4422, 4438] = 4.2 A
